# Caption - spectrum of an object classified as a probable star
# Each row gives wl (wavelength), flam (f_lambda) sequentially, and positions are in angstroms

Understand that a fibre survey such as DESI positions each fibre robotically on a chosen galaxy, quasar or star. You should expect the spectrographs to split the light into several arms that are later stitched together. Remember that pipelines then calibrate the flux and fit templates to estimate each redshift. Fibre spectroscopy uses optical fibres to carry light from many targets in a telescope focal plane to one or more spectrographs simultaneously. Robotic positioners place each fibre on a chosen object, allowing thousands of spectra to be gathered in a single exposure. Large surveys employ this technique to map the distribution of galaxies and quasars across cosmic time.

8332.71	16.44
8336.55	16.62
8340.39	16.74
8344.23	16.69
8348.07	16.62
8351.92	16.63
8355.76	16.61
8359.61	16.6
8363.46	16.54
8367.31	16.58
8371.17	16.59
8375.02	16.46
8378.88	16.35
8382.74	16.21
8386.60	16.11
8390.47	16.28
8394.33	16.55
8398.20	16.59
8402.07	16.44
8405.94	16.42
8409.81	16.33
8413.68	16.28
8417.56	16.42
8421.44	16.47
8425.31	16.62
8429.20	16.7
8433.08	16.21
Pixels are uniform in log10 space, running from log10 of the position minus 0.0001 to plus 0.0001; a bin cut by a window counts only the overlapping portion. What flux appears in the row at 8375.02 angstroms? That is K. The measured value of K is 16.46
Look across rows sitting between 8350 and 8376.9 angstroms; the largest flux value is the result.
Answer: 16.63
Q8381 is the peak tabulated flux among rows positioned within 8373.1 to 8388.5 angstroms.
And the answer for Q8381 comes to 16.46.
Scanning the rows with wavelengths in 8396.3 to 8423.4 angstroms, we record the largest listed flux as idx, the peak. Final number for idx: 16.59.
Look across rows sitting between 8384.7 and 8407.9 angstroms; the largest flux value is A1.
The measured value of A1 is 16.59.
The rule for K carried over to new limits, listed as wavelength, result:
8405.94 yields 16.42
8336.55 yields 16.62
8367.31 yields 16.58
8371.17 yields 16.59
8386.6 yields 16.11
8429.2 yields 16.7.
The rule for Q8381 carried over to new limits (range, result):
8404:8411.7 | 16.42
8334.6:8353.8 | 16.74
